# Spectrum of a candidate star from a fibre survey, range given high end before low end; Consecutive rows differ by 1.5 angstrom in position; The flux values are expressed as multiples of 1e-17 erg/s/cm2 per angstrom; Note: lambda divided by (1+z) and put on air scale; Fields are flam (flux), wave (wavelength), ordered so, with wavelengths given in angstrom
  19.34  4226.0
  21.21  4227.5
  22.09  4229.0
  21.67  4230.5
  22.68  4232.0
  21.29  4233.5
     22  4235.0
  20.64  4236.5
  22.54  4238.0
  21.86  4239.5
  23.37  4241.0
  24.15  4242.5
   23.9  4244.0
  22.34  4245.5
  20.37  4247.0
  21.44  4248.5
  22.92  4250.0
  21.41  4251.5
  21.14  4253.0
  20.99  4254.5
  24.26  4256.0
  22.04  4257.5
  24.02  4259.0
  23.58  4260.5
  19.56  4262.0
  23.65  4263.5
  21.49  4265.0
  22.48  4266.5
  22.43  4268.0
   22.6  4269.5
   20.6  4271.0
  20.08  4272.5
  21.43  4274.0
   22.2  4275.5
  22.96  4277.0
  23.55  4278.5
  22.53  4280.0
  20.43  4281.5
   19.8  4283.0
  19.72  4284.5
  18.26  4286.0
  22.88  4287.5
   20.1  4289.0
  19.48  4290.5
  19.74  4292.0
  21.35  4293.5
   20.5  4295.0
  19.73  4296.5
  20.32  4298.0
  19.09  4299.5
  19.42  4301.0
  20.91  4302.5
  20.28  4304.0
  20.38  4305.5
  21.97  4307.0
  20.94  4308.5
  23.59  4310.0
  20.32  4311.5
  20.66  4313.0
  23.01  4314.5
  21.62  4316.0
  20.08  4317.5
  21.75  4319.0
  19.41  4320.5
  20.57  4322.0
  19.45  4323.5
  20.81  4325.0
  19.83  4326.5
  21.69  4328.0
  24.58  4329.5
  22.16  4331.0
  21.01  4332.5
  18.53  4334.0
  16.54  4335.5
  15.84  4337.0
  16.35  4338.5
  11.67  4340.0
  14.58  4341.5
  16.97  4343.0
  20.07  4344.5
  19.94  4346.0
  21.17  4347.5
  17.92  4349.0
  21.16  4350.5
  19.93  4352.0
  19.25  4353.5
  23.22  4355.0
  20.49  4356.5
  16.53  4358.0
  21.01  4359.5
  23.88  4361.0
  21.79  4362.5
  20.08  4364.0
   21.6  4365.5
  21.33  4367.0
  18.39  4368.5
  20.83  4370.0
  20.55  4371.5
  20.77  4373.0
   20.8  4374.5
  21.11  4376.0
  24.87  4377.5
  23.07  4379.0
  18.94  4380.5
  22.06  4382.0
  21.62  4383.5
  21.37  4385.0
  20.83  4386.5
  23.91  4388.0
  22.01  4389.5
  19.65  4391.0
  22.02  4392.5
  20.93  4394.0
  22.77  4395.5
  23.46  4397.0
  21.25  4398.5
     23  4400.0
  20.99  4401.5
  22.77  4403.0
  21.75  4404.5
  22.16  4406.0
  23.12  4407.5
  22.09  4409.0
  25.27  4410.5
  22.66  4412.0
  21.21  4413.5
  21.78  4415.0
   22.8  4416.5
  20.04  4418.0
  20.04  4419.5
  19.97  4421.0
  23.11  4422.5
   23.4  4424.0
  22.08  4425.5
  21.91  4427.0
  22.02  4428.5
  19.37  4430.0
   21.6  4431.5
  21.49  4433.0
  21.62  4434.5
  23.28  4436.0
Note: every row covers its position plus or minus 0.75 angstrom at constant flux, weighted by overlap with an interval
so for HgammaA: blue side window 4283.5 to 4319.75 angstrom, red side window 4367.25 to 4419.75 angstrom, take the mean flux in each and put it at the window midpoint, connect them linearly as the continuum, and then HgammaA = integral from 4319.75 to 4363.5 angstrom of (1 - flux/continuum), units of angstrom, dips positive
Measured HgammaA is 3.32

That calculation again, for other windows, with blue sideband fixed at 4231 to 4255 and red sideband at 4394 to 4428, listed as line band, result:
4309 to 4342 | 3.47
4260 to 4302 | 1.96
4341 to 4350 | 1.42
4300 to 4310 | 0.57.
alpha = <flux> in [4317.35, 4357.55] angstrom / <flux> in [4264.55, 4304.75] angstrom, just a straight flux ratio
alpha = 0.9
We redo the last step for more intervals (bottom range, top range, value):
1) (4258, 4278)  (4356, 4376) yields 0.93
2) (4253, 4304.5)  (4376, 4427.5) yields 1.04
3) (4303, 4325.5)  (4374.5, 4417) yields 1.05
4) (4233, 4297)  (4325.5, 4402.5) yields 0.94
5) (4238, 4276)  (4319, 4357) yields 0.87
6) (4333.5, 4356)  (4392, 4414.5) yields 1.23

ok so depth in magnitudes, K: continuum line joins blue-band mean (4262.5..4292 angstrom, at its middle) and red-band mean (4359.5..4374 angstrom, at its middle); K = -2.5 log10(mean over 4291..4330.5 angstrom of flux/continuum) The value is 0.02 mag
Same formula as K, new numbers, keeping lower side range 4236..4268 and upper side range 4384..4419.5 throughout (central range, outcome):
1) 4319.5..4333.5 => 0.06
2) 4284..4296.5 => 0.10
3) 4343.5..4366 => 0.08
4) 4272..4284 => 0.03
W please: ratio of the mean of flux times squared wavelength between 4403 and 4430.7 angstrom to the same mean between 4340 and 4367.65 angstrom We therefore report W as 1.1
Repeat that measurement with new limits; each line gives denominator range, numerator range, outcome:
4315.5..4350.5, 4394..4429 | 1.19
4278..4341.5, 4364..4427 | 1.12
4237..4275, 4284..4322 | 0.95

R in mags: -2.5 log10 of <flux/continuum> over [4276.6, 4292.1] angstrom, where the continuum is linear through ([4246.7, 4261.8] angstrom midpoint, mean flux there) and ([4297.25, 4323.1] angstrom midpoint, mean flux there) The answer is 0.03 mag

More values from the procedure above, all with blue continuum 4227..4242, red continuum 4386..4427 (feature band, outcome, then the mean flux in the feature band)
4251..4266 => -0.01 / 22.2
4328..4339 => 0.13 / 19.5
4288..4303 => 0.10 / 20.1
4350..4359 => 0.10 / 20.1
